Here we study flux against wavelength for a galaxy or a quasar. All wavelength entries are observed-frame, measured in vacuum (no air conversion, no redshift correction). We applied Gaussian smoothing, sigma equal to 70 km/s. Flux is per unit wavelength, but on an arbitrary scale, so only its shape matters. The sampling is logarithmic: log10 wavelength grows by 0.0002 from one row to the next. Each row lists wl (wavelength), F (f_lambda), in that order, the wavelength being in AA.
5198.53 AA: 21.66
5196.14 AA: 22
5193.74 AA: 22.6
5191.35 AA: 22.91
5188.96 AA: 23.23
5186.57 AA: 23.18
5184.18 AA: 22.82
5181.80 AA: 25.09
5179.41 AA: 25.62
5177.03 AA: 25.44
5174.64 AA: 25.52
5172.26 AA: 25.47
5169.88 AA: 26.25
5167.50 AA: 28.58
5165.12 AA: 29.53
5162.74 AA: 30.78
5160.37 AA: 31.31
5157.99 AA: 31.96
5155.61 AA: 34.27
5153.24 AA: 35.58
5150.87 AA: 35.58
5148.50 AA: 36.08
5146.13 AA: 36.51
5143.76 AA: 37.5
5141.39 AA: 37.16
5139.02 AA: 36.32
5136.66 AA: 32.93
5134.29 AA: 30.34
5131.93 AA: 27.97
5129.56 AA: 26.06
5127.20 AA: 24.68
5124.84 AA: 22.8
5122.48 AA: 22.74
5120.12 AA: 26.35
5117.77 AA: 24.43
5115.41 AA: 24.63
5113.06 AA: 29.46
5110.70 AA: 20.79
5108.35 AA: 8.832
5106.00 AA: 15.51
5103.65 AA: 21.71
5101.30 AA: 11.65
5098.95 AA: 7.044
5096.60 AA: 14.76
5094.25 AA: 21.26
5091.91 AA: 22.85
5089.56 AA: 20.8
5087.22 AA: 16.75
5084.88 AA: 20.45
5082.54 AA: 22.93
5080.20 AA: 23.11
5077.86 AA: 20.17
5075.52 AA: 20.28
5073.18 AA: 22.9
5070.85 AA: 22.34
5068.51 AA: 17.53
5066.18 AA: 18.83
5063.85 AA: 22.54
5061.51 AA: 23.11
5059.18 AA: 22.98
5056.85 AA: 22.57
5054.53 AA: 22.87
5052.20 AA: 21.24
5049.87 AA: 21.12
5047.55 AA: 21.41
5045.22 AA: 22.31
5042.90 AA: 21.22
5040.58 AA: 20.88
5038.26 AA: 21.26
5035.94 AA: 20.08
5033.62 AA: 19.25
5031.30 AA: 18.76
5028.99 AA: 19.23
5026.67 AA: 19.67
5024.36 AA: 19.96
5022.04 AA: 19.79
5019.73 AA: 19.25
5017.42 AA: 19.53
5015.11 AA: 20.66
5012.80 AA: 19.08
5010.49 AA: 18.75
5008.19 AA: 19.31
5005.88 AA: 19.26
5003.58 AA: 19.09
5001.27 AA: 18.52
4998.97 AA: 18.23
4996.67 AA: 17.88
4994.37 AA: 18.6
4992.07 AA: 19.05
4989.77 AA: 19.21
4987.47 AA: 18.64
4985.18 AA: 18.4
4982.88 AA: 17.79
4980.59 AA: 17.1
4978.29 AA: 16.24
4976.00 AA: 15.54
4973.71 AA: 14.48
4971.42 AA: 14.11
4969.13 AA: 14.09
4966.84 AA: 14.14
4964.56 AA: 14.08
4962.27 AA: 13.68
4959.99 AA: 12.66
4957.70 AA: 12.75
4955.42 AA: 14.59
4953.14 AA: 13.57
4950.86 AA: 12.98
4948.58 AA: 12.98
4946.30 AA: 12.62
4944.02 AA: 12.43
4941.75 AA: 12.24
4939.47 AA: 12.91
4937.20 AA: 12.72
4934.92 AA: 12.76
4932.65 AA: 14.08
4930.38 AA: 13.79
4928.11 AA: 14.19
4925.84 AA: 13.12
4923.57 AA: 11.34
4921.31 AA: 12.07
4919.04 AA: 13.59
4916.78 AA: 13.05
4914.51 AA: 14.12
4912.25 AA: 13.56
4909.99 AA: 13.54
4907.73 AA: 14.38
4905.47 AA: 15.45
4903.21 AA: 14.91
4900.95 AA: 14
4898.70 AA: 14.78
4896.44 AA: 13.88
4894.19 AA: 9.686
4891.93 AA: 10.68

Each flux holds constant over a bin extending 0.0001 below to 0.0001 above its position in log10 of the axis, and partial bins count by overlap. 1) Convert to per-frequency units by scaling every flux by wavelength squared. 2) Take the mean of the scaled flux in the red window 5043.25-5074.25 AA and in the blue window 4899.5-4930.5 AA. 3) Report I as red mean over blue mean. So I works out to 1.7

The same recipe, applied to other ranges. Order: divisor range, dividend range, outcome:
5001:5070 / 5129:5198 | 1.51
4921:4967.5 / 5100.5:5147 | 2.13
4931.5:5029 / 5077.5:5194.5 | 1.66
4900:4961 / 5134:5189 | 2.50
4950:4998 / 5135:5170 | 2.29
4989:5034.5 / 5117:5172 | 1.69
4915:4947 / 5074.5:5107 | 1.52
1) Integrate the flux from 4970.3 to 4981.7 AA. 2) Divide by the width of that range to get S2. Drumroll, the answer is 15.5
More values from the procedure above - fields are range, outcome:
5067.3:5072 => 19.9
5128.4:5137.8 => 29.3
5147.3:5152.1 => 35.9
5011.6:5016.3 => 19.8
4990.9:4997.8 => 18.5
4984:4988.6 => 18.5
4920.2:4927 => 12.2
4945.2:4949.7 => 12.8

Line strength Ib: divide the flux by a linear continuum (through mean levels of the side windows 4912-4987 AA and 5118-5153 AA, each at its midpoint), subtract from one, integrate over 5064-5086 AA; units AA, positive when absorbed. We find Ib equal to 3.8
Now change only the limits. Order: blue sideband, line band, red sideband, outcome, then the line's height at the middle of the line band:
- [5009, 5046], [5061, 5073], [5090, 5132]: -0.40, 20.2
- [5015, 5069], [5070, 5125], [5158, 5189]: 7.34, 23.2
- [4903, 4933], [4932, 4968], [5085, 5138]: 4.19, 14.9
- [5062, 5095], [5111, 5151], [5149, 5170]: -2.14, 28.1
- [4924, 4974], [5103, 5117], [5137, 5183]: 3.56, 27.1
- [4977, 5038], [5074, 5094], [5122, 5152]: 4.07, 26.3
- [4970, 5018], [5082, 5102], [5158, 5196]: 4.18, 22.3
